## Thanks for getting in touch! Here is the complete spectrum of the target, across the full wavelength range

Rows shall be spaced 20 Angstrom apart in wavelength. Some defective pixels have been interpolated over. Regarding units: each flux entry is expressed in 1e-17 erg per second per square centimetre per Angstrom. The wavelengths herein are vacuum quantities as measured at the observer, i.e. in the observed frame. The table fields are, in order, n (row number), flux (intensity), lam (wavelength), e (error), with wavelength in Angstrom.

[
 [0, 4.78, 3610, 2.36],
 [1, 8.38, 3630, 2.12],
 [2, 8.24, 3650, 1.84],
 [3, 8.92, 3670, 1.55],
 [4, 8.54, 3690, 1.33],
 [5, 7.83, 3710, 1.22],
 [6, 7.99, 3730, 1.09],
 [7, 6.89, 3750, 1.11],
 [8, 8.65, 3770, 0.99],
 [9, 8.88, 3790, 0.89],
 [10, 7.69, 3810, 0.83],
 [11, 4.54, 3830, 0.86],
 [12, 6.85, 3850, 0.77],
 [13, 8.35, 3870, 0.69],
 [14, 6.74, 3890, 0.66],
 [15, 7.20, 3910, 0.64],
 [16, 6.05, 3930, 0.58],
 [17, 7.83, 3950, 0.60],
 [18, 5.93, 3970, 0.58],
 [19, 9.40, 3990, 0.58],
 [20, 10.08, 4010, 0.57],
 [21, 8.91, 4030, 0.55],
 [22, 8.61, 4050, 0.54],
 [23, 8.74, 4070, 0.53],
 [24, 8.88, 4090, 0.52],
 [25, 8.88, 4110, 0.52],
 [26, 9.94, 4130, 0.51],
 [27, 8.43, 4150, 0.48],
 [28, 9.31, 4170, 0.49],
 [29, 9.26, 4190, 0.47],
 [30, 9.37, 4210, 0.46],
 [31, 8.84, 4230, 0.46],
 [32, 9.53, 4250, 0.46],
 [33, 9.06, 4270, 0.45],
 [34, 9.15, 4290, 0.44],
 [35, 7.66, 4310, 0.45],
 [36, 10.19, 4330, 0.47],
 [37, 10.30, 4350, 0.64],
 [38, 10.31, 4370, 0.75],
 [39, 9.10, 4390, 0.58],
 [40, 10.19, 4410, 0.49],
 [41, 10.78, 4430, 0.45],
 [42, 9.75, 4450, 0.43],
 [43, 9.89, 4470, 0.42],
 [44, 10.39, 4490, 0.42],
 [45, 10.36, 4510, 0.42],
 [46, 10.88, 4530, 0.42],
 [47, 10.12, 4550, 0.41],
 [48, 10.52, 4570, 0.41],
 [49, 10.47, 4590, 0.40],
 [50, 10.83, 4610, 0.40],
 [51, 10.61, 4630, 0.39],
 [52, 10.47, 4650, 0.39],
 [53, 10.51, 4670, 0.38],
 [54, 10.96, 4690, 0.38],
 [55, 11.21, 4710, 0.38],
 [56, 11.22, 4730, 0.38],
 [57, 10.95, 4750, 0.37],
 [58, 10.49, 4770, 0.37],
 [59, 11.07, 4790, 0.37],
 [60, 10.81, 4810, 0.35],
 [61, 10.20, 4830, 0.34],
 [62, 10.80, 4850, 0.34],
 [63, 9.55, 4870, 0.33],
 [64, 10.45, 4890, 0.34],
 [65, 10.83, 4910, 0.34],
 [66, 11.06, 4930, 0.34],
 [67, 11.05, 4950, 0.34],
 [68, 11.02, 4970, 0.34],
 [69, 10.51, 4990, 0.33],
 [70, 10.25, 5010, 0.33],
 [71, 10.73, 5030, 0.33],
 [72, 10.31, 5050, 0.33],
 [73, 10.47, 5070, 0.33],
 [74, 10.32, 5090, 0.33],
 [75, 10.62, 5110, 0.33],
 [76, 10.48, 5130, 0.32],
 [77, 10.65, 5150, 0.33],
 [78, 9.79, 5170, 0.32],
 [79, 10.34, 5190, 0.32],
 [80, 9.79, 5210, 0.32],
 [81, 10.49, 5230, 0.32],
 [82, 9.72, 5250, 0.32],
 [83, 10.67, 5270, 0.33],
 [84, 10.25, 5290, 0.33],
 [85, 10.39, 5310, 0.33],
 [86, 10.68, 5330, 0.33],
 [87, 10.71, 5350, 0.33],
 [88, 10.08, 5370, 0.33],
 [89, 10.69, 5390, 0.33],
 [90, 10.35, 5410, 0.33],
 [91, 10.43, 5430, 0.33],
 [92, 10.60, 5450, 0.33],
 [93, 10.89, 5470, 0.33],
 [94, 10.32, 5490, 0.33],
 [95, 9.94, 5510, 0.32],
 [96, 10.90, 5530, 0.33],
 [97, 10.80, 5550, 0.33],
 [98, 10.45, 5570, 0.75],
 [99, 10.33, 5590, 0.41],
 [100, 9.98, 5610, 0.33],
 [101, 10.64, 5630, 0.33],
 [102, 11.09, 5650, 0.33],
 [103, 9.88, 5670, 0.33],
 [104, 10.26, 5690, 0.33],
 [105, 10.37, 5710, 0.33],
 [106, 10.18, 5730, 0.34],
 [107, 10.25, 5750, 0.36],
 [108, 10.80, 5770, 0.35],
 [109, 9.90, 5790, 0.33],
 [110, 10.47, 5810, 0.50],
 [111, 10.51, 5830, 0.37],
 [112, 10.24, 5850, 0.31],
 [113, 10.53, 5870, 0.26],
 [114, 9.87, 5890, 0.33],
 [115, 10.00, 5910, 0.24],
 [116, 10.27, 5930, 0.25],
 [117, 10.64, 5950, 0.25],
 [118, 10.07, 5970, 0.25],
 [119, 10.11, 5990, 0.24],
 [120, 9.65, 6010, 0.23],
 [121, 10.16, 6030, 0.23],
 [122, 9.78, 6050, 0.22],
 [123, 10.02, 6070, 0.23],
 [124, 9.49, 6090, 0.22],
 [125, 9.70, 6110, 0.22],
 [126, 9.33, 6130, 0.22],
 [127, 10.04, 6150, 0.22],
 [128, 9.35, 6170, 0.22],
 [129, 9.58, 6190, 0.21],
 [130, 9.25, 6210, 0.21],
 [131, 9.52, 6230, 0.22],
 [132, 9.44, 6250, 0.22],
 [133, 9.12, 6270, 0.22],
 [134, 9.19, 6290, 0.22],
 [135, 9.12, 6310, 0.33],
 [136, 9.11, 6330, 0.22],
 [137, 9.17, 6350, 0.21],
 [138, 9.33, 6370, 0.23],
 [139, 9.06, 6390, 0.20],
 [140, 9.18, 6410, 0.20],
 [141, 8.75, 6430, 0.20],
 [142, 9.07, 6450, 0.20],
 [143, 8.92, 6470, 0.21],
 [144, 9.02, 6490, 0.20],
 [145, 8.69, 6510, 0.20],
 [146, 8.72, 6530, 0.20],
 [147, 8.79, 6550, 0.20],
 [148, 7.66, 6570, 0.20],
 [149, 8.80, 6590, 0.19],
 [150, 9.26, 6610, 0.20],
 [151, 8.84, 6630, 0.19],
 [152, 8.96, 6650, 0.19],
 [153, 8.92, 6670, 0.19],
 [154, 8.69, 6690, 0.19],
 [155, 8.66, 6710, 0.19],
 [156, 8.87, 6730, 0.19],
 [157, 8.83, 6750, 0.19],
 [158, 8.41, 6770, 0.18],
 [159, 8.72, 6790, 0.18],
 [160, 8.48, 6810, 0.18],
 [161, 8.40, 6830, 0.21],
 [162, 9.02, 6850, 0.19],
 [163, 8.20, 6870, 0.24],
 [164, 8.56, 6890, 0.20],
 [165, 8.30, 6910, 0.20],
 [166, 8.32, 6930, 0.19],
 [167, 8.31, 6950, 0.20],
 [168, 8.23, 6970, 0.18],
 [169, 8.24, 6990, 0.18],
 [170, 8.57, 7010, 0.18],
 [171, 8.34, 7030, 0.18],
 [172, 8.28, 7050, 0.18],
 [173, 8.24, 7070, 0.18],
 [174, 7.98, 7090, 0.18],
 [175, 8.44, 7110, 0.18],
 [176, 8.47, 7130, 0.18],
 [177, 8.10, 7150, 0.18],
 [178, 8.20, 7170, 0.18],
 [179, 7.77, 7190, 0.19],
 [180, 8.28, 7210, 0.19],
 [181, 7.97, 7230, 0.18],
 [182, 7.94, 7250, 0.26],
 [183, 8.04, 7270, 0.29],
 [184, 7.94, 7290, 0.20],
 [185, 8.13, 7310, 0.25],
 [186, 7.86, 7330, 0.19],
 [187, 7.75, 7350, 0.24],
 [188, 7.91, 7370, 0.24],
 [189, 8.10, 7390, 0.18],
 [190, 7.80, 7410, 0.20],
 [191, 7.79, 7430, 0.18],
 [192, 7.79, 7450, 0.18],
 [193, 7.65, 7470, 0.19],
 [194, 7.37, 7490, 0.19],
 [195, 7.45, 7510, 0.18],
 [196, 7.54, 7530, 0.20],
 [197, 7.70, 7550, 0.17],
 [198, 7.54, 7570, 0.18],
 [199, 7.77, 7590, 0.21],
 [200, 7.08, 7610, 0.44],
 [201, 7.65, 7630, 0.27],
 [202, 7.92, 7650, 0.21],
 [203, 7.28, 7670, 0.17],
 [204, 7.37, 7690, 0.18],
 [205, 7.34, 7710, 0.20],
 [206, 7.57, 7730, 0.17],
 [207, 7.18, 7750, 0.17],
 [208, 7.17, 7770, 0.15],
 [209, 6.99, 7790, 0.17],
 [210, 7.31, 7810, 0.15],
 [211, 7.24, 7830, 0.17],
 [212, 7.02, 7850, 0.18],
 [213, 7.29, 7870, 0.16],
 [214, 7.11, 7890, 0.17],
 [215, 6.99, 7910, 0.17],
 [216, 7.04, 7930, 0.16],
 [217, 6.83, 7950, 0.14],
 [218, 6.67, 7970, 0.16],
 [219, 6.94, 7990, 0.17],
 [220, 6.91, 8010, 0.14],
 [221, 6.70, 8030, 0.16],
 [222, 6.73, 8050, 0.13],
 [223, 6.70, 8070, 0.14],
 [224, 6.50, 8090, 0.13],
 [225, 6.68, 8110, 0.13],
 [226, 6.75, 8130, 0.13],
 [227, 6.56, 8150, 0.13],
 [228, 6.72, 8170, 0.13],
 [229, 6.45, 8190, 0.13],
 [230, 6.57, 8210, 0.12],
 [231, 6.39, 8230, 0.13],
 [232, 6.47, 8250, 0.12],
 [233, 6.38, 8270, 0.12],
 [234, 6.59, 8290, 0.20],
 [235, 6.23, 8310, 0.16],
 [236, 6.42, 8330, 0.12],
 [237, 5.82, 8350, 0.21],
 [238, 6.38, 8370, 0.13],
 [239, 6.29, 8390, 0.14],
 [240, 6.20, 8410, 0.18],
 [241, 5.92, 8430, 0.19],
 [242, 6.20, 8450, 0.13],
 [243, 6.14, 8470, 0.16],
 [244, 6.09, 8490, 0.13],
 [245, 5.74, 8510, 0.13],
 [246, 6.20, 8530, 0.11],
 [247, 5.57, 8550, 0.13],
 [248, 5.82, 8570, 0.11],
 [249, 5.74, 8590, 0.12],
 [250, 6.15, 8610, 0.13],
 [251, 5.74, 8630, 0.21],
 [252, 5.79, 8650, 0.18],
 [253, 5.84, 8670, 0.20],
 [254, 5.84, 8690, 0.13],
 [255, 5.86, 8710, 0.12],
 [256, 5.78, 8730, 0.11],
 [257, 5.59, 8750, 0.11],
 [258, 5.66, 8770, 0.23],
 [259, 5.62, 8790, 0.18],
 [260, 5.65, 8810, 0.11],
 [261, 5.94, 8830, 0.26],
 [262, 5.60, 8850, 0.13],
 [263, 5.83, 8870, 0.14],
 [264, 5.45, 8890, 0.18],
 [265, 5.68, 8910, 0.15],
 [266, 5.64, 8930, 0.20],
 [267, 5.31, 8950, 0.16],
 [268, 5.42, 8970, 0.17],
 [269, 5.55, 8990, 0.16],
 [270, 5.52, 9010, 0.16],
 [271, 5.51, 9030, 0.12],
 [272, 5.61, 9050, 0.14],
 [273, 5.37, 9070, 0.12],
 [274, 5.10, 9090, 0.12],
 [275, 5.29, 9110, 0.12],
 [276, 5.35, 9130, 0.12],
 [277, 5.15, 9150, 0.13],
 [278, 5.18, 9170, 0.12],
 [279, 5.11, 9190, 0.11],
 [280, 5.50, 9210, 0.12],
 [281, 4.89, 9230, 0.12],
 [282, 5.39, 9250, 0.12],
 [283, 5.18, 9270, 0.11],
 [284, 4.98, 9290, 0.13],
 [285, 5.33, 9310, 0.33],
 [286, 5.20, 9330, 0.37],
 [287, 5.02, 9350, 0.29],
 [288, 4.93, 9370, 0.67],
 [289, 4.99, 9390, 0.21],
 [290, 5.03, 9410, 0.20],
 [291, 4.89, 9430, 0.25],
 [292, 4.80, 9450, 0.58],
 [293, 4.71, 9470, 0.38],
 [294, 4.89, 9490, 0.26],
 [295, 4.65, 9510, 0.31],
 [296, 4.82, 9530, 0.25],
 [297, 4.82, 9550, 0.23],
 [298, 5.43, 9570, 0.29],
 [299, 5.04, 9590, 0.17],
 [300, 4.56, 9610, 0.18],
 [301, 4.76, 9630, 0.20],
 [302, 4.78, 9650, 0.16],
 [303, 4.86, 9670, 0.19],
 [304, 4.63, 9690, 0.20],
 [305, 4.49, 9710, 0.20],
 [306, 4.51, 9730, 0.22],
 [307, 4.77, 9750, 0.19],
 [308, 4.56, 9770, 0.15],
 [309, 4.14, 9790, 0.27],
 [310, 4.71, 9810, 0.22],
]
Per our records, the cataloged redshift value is 0.001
